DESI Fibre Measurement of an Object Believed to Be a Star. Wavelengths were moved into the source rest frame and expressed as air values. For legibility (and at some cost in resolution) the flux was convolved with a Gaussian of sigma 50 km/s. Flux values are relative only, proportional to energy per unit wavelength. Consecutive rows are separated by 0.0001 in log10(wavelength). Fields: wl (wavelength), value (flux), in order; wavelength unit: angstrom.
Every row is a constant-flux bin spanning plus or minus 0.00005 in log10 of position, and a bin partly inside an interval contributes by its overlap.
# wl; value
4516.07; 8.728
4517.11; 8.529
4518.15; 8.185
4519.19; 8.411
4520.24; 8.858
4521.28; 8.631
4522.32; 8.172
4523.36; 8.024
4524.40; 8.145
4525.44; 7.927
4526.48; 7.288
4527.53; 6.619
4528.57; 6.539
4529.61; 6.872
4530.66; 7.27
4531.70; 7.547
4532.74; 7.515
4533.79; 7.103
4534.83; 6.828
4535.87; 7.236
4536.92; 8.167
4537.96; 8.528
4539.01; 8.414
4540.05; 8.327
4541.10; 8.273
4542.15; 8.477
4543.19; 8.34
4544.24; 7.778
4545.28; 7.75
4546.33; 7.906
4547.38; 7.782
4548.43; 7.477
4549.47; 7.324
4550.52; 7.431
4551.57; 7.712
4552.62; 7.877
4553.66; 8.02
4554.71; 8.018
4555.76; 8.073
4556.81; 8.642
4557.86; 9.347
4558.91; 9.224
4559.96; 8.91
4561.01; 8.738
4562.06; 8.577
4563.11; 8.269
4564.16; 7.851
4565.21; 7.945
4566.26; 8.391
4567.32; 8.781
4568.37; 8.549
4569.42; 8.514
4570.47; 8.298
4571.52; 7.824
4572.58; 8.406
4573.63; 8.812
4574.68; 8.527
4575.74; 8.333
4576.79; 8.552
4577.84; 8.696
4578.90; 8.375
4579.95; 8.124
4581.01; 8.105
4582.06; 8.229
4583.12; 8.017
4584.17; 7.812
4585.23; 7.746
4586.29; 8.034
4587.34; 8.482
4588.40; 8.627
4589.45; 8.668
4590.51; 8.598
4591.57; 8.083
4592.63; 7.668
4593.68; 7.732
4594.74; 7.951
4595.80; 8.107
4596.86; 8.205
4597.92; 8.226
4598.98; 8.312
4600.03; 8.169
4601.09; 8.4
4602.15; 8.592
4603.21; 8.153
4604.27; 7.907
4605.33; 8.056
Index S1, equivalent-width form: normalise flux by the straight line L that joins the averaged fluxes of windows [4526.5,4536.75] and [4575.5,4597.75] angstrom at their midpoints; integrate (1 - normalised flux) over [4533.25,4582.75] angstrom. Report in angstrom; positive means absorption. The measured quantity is -3.66 angstrom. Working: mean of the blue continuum 7.1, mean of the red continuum 8.2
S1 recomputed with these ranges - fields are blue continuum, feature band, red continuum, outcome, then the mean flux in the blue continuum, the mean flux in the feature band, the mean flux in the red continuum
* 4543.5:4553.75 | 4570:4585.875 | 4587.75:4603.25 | -0.4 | 7.71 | 8.25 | 8.24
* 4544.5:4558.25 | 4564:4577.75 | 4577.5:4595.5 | -0.6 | 7.94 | 8.39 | 8.16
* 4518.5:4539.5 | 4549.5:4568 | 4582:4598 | -0.9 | 7.71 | 8.31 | 8.13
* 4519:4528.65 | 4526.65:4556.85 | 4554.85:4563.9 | 2.1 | 7.9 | 7.7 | 8.67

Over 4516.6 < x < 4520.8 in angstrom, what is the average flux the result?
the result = 8.48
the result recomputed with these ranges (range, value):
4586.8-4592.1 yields 8.49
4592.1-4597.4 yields 7.93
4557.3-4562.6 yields 8.95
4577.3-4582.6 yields 8.3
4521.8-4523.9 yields 8.11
